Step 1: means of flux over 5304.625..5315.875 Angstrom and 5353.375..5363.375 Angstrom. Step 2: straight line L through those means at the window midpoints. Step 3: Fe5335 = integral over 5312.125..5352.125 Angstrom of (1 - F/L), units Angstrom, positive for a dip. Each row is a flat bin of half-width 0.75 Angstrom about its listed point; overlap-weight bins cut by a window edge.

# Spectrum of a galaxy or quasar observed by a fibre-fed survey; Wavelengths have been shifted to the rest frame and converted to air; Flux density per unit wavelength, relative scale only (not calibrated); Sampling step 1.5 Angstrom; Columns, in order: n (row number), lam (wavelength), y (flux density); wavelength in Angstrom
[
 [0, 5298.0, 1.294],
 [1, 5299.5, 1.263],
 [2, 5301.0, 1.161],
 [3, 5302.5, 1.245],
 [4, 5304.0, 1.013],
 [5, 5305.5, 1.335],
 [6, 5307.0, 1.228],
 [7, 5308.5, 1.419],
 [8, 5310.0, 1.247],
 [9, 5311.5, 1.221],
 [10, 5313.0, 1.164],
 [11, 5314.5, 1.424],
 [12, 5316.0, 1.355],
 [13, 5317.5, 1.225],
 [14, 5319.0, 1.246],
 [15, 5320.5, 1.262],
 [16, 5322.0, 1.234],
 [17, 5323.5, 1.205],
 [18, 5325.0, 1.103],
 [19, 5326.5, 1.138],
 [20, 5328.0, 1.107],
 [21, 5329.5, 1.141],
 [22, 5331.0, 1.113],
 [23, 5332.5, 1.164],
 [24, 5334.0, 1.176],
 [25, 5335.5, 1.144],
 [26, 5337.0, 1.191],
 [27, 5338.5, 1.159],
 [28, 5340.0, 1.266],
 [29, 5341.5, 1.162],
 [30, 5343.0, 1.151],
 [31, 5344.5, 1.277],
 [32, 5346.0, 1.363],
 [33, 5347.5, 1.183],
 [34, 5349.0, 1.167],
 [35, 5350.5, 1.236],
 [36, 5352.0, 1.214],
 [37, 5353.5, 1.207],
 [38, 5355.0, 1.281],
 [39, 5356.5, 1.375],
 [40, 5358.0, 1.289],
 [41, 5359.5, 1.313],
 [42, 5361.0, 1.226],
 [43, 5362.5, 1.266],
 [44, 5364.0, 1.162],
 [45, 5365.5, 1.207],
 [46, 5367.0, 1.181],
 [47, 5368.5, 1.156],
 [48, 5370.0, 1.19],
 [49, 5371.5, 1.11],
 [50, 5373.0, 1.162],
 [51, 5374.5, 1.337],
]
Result 2.5 Angstrom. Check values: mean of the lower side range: 1.29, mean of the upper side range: 1.28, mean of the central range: 1.21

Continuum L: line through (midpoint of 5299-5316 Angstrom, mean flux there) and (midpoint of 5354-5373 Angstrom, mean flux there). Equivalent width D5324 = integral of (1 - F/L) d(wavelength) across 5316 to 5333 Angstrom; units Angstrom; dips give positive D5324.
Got 0.82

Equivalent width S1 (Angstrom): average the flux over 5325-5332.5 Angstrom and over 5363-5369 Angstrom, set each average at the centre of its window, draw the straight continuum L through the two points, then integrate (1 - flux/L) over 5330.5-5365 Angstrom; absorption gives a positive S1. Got -2.01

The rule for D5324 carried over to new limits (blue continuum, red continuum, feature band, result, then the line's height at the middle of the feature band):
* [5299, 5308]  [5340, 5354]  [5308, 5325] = -0.7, 1.21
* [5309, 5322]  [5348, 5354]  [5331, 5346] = 0.4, 1.23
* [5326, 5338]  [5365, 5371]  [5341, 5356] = -0.8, 1.16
